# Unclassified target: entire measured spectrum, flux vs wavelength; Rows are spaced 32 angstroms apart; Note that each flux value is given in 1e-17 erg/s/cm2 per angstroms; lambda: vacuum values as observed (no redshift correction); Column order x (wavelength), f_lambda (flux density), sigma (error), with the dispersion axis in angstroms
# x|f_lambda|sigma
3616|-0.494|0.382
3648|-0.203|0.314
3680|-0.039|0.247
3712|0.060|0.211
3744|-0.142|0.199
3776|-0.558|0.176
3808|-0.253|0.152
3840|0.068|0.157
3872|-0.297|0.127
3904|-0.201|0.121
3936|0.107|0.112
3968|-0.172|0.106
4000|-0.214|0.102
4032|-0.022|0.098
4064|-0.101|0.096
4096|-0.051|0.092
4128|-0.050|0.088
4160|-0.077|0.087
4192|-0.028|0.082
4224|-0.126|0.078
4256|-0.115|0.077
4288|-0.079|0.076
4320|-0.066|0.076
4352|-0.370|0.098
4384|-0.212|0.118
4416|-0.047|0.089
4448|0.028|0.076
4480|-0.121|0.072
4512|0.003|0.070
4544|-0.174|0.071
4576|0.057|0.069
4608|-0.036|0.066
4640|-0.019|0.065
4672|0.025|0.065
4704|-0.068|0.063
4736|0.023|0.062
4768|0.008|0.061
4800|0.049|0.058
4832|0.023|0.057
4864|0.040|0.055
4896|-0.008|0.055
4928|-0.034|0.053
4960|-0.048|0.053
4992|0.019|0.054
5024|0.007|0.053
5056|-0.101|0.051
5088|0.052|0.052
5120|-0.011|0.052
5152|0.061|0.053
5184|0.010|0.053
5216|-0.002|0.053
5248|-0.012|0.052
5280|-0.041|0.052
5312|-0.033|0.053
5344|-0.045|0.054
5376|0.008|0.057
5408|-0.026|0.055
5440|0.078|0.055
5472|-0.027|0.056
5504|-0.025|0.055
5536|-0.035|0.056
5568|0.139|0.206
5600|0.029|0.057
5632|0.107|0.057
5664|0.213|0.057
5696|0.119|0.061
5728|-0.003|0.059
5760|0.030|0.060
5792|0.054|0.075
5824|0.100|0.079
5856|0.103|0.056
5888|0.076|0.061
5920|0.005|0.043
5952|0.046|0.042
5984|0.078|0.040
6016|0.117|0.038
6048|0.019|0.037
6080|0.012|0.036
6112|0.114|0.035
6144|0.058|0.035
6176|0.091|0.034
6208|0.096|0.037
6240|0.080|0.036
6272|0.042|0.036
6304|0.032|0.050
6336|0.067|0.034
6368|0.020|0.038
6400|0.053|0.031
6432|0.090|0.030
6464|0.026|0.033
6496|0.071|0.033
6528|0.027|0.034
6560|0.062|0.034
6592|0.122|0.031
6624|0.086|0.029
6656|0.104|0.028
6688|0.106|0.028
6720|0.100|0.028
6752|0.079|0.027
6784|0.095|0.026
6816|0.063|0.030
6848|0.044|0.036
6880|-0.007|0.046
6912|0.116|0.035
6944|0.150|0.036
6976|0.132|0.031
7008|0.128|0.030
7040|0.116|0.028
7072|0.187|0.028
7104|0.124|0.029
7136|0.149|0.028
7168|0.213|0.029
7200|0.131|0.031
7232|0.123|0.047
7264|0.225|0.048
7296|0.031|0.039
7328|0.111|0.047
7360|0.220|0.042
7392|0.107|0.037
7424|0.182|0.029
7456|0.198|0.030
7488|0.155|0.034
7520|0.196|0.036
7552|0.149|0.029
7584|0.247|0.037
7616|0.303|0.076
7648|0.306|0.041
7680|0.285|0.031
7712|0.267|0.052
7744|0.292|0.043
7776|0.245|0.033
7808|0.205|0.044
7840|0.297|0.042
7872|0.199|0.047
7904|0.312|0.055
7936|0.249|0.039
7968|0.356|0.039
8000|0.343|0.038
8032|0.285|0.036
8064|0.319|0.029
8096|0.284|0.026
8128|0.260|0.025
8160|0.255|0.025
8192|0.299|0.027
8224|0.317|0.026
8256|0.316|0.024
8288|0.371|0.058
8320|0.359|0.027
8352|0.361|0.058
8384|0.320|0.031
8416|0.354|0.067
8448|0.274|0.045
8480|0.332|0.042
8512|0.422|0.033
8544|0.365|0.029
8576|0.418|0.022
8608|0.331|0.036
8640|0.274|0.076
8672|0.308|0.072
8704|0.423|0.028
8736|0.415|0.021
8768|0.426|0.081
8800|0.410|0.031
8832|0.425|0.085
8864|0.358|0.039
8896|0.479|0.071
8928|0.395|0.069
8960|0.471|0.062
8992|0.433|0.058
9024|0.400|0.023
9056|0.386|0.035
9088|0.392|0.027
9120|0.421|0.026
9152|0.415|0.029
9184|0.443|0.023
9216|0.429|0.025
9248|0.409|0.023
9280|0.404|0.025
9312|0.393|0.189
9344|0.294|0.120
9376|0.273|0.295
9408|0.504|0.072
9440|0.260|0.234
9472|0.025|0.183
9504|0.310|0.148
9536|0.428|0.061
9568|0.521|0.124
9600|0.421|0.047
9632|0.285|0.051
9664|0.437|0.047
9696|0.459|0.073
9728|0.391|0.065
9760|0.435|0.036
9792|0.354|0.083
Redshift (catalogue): 0.898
